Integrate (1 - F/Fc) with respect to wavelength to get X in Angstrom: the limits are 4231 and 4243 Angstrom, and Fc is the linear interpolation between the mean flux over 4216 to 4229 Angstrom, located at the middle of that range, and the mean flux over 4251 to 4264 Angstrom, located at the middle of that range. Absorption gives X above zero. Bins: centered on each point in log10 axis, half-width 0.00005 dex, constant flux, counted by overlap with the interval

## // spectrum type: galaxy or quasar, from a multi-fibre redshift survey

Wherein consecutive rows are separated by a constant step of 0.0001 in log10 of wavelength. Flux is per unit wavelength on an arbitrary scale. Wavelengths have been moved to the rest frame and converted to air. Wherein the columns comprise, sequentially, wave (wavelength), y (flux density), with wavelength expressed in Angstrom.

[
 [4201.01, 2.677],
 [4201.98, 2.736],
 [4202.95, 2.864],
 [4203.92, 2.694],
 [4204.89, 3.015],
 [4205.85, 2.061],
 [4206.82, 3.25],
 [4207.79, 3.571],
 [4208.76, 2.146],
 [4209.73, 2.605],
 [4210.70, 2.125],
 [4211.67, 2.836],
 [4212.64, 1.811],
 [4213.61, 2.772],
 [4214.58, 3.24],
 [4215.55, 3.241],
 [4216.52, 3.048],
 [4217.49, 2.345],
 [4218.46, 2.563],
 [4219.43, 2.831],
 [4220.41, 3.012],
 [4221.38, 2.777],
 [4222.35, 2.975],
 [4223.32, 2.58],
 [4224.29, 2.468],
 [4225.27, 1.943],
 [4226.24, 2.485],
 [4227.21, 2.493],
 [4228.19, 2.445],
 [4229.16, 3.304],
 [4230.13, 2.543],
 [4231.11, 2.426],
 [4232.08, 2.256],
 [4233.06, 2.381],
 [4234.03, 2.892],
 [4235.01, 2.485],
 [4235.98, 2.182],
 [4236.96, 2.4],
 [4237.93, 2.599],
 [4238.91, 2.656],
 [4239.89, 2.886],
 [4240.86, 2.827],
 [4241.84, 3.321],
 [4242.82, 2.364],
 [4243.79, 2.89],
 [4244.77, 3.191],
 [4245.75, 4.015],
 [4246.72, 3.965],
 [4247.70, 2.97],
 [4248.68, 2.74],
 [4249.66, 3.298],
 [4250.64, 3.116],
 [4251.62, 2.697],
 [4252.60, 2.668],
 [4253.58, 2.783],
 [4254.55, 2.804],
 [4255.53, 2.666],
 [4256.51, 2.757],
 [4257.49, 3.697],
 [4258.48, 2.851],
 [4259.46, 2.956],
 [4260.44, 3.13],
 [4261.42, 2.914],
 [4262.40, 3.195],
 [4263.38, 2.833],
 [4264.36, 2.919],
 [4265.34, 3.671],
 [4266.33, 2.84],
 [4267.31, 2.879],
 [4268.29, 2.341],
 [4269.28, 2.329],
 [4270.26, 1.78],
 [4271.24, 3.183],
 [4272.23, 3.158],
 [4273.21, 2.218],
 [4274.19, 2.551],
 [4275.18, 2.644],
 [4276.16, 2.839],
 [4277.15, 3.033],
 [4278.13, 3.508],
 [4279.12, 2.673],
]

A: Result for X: 0.7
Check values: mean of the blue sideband 2.63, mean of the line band 2.6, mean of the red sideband 2.92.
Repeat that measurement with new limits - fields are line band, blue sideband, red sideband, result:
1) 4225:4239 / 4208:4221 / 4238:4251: 2.0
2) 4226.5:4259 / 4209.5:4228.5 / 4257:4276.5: -1.1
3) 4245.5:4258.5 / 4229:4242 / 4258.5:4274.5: -1.6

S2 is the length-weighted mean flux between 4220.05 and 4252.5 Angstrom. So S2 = 2.77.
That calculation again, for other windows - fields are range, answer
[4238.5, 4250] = 3.09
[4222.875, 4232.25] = 2.5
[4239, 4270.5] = 2.95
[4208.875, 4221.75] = 2.69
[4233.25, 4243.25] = 2.65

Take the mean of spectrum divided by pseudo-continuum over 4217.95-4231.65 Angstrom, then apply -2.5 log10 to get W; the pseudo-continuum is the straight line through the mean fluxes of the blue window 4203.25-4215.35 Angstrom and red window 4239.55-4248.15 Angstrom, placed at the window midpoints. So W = 0.11 mag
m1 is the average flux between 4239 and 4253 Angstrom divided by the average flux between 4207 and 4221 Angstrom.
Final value 1.12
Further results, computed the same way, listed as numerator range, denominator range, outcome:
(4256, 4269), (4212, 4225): 1.09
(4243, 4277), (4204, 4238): 1.11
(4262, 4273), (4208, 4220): 1.06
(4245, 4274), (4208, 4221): 1.10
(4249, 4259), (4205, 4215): 1.10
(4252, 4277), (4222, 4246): 1.06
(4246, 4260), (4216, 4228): 1.15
